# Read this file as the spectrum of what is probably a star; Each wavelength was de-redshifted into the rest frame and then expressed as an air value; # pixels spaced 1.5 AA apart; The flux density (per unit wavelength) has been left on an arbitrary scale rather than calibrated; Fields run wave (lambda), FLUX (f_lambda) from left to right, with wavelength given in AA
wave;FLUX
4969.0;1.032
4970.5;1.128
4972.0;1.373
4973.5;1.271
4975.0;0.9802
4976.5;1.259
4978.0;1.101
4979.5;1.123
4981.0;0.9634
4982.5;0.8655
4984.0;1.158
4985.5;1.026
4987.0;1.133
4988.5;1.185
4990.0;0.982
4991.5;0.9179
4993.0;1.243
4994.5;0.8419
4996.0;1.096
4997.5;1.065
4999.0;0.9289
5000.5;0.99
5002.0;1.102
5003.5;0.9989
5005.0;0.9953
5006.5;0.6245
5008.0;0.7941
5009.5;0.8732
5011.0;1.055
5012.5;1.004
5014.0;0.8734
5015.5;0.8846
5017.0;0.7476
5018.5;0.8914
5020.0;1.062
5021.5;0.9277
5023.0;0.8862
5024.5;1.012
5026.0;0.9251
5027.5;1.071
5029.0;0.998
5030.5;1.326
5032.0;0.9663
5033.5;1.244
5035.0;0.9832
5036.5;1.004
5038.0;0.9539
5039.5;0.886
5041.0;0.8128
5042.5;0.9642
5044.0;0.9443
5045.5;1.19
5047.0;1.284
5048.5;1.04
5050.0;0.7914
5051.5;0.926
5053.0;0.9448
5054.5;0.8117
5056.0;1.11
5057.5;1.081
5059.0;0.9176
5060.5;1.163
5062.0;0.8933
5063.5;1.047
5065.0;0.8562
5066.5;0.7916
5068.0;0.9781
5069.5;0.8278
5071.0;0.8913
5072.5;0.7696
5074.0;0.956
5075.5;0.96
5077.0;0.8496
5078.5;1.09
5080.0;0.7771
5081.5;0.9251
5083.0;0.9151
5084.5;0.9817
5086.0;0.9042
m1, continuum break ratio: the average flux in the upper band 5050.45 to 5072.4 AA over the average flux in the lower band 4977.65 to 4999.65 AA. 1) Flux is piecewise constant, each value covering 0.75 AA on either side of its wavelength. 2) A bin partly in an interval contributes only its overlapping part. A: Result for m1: 0.90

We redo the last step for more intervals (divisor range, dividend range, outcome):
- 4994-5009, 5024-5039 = 1.11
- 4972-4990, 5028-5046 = 0.93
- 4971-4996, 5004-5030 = 0.85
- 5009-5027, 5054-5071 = 1.02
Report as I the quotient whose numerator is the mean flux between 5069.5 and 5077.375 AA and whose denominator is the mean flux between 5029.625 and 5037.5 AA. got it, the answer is 0.80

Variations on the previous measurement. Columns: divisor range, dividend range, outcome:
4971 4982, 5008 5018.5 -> 0.78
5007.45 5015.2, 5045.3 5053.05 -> 1.11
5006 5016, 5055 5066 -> 1.14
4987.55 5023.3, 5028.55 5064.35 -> 1.05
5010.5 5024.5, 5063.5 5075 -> 0.95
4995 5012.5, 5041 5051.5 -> 1.06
